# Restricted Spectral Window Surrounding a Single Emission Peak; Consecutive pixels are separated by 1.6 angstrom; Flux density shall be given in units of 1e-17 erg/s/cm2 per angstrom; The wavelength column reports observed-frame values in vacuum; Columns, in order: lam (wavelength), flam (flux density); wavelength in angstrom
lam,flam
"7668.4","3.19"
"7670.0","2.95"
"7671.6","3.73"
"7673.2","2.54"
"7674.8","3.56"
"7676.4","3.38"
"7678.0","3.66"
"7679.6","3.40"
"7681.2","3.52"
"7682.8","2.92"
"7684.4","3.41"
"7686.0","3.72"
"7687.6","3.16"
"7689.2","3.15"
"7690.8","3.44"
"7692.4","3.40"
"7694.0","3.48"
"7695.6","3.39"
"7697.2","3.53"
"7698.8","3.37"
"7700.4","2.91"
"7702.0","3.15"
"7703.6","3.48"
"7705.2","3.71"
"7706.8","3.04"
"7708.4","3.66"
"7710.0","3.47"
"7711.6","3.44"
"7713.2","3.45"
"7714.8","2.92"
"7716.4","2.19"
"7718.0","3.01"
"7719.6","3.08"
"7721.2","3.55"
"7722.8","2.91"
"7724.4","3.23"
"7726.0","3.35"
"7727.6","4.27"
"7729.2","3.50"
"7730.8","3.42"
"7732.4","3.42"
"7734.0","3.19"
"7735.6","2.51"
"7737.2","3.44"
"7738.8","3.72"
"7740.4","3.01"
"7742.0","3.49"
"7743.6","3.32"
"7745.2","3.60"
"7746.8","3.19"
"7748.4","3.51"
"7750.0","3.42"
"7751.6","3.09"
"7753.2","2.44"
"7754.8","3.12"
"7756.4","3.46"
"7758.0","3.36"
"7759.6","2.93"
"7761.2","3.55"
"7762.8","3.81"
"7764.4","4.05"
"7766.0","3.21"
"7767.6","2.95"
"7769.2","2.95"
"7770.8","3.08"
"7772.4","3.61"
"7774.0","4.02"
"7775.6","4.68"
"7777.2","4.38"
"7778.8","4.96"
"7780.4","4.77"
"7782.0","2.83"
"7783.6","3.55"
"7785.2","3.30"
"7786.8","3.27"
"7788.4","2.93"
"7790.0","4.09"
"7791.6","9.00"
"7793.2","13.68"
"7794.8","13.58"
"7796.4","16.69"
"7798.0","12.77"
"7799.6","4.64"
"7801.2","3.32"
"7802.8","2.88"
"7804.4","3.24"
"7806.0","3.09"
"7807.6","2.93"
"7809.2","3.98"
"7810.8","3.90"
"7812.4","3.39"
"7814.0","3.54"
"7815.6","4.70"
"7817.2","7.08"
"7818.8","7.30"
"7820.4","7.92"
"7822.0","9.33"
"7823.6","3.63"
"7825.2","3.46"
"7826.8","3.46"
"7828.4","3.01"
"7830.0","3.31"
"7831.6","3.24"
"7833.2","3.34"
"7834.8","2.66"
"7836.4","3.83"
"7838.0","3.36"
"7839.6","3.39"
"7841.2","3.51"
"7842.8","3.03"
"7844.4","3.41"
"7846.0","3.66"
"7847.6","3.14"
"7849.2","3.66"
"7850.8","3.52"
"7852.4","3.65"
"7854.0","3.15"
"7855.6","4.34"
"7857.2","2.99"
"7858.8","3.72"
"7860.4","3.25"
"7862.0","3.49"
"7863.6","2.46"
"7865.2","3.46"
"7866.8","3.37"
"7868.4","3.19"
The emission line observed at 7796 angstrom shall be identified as H-alpha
